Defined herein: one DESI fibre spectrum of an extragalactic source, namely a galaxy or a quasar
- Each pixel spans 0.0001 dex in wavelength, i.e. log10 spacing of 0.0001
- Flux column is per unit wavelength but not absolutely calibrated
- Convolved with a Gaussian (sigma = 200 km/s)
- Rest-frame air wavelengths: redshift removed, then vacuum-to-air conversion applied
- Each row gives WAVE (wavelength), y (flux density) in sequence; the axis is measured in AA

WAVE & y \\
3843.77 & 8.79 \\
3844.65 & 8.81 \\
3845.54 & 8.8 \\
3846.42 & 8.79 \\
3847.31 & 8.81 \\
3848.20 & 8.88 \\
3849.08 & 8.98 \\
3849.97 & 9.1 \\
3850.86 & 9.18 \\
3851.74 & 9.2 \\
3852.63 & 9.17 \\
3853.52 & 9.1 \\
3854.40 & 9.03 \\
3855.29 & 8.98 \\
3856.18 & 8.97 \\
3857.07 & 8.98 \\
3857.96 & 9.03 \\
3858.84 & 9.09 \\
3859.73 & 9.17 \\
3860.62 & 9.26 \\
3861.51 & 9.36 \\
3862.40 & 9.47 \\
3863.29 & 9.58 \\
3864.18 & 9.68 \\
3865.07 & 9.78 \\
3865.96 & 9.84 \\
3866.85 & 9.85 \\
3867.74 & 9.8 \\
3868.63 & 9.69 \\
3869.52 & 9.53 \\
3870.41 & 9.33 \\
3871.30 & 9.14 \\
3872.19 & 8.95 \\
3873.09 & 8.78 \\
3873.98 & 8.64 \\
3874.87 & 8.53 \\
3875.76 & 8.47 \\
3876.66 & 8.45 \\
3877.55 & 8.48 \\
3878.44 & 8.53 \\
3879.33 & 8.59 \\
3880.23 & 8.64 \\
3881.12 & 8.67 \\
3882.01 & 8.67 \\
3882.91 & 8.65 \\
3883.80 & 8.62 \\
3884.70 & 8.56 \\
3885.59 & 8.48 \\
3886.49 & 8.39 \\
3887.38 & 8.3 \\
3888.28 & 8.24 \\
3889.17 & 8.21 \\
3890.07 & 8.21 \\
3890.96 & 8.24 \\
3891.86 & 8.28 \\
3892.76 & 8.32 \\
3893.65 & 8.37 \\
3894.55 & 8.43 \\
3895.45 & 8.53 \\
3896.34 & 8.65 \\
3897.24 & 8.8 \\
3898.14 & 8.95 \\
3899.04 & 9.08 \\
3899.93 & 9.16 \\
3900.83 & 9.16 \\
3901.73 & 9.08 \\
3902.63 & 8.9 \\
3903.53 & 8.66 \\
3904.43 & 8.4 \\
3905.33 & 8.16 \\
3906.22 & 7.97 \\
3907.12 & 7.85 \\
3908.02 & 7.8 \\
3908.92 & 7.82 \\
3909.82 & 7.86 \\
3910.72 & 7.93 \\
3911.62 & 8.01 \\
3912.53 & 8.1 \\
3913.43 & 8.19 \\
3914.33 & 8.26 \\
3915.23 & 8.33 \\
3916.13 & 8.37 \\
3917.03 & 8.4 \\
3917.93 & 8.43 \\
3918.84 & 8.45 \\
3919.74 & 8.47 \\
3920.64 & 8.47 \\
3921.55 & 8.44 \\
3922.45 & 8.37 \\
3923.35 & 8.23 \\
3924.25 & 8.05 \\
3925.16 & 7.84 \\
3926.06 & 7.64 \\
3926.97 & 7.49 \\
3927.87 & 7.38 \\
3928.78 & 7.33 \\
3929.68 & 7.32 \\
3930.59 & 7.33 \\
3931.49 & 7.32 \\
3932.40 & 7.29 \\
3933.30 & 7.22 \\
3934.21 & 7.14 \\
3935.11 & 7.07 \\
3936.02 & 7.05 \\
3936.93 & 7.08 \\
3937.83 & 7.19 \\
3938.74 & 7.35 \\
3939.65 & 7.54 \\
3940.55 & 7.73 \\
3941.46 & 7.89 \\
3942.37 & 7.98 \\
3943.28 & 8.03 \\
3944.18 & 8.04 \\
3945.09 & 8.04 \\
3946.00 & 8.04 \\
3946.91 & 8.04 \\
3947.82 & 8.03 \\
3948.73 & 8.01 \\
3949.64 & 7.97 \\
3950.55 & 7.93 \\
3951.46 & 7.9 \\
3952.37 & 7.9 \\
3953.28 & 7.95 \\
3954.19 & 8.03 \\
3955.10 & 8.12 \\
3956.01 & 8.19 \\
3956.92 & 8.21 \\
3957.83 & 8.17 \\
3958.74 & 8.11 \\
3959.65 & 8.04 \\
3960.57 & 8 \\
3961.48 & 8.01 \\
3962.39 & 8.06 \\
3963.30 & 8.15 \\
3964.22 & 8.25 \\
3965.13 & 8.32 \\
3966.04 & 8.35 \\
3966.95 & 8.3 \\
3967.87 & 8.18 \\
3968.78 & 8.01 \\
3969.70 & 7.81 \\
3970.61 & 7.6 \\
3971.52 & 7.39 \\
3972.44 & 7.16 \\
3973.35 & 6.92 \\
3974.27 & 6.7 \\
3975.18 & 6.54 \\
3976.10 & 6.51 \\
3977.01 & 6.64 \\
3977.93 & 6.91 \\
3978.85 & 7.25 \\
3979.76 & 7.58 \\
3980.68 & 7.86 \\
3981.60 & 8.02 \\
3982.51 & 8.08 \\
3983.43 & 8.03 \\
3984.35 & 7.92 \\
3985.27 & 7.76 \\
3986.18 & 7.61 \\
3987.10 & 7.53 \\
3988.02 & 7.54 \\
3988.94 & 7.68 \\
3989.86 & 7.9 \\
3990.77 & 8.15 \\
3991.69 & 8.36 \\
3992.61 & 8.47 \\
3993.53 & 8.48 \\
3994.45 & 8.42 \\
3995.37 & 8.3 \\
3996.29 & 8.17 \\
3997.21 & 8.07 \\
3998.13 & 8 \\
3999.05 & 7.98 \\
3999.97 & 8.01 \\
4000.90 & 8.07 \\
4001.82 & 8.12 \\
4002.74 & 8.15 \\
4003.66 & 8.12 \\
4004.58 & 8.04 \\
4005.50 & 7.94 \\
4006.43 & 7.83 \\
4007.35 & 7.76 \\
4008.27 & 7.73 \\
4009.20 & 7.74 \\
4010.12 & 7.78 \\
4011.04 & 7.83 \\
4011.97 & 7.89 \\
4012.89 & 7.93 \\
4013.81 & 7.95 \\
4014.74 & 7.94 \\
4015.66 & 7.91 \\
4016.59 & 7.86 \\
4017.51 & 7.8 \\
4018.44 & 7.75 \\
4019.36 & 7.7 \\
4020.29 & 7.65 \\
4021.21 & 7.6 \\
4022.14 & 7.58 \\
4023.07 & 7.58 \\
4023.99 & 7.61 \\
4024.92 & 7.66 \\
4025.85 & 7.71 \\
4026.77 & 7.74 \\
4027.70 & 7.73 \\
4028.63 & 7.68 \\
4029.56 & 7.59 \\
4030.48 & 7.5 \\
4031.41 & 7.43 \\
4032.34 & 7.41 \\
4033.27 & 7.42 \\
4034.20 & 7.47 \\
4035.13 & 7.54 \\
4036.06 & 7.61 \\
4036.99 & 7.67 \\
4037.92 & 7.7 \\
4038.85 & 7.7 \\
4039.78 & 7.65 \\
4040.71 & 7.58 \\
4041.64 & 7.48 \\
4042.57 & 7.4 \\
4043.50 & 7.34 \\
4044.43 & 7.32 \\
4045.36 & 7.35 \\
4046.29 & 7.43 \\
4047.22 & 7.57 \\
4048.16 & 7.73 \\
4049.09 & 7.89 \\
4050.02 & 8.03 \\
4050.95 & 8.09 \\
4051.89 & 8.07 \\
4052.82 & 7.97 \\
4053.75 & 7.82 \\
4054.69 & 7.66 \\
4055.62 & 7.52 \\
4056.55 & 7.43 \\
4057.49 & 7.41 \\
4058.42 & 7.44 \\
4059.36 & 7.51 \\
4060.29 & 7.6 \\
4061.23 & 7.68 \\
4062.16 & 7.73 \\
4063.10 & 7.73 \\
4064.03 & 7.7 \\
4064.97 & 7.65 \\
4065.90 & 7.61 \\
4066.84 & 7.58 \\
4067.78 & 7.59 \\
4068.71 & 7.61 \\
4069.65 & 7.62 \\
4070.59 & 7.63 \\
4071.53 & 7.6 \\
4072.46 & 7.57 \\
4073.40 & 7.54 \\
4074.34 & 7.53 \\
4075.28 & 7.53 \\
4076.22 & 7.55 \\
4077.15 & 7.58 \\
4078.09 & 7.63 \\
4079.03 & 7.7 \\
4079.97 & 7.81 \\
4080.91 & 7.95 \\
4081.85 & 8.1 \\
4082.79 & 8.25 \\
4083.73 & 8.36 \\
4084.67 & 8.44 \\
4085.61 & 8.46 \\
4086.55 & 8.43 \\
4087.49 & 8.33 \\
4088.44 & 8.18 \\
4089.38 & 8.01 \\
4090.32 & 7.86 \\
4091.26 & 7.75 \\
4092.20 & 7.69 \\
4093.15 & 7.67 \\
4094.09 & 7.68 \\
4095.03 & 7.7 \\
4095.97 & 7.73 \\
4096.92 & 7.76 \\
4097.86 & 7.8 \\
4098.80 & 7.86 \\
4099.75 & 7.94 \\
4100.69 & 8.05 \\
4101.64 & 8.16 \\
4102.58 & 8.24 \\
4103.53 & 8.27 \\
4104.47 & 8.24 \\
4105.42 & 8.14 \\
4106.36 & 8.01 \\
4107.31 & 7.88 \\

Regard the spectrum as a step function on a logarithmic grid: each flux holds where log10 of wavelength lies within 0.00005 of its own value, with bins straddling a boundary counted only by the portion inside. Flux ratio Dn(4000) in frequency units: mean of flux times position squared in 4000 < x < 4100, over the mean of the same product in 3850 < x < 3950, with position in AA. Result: 0.99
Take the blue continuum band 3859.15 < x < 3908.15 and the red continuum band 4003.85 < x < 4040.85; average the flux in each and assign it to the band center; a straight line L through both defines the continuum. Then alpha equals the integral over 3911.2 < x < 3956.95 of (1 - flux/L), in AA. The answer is 2.9 AA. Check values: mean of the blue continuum 8.79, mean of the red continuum 7.71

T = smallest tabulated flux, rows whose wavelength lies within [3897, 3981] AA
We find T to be 6.51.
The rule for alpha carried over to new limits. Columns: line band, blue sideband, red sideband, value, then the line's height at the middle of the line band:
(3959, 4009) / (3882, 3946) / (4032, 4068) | 0.1 AA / 7.85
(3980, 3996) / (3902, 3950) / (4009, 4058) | -0.5 AA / 7.76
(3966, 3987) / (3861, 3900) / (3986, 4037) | 1.5 AA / 8.1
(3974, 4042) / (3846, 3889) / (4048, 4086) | 3.1 AA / 8.12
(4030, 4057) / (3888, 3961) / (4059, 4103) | 0.9 AA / 7.88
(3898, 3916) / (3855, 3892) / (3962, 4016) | 0.5 AA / 8.6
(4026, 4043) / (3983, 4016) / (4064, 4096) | 0.7 AA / 7.91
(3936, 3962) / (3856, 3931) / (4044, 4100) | 1.3 AA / 8.32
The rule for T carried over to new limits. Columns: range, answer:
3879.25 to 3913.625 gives 7.8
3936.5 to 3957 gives 7.08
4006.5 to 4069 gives 7.32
